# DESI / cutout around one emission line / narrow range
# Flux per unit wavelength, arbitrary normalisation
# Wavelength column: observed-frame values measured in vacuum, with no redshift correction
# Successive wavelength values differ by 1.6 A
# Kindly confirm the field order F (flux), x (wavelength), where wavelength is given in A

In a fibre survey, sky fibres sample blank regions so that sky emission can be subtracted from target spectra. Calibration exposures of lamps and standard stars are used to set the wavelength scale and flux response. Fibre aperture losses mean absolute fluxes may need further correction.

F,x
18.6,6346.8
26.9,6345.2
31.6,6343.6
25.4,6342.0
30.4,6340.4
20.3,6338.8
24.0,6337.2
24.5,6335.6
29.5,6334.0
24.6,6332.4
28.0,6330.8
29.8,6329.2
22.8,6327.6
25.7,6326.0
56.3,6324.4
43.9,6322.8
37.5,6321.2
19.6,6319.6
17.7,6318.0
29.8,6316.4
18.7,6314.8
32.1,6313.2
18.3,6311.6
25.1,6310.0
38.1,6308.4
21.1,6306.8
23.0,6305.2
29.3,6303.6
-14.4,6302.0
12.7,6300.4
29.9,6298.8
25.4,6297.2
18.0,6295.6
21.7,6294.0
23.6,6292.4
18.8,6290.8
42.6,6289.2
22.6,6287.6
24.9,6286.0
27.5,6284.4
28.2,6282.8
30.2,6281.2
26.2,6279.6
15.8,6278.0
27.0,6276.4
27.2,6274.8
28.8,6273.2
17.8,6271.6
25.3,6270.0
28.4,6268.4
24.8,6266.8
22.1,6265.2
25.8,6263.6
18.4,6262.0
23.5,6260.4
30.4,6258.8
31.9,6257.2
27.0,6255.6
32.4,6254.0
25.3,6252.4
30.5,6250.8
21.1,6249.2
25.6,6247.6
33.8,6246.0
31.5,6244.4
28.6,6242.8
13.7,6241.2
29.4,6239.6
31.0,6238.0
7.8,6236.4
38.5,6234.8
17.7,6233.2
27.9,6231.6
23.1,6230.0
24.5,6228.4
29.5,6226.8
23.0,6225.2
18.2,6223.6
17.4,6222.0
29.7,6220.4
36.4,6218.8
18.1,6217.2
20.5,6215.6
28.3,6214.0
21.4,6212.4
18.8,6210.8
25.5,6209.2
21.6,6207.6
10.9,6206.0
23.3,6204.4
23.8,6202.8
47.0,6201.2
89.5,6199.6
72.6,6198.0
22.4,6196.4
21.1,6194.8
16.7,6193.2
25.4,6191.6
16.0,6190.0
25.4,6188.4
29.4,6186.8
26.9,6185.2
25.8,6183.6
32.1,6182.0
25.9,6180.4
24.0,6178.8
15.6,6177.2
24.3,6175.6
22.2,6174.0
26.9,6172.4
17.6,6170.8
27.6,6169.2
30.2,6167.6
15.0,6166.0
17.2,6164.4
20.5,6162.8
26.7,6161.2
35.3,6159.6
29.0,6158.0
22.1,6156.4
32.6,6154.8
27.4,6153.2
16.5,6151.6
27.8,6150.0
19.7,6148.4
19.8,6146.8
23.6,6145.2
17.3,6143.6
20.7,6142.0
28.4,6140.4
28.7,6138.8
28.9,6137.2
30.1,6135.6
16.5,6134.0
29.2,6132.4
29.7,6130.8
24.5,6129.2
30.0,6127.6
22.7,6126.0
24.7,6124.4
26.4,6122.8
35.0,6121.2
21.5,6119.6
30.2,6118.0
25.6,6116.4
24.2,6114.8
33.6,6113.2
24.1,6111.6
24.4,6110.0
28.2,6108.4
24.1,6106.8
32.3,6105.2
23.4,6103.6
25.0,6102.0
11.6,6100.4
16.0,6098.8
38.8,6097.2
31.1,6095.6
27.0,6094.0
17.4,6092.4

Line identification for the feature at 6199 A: H-beta 4861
